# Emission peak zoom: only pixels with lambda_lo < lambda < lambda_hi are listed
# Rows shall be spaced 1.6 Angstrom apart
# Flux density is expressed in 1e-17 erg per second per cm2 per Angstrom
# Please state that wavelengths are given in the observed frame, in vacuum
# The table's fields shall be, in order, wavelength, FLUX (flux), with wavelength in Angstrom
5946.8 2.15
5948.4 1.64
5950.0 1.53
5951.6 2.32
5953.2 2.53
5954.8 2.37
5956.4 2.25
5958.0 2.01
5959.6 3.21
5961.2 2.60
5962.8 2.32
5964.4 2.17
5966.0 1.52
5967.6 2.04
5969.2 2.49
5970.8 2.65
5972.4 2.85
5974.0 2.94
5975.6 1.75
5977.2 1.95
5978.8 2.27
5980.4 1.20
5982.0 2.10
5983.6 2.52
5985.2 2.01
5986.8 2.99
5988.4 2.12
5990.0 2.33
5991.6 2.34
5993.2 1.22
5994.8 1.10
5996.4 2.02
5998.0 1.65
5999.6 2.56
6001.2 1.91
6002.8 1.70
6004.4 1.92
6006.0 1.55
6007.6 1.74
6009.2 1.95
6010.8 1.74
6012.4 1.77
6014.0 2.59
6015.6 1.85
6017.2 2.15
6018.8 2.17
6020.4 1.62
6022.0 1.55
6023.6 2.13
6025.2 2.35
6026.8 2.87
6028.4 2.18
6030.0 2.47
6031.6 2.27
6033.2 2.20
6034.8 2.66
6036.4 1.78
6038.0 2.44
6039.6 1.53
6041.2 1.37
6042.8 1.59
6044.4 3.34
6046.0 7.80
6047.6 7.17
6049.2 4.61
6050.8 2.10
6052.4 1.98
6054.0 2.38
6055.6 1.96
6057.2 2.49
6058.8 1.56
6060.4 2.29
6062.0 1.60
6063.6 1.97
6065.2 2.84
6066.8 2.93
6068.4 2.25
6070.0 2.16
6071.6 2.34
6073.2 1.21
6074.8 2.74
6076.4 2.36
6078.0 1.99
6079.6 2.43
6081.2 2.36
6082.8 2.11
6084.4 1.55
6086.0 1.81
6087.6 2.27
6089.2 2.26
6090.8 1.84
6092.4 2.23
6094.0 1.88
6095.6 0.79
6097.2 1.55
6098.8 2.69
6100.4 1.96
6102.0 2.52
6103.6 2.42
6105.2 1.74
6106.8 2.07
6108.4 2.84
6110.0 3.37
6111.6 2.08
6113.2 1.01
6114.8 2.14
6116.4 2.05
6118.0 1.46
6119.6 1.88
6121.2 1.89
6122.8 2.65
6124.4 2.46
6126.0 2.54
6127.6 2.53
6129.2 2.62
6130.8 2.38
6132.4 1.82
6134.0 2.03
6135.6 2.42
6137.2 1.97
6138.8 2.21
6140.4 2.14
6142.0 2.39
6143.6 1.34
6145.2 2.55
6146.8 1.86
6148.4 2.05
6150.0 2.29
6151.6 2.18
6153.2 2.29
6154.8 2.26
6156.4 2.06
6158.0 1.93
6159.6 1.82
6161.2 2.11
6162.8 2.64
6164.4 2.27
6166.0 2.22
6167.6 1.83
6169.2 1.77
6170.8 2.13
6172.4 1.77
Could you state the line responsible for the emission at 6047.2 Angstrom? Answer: H-gamma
